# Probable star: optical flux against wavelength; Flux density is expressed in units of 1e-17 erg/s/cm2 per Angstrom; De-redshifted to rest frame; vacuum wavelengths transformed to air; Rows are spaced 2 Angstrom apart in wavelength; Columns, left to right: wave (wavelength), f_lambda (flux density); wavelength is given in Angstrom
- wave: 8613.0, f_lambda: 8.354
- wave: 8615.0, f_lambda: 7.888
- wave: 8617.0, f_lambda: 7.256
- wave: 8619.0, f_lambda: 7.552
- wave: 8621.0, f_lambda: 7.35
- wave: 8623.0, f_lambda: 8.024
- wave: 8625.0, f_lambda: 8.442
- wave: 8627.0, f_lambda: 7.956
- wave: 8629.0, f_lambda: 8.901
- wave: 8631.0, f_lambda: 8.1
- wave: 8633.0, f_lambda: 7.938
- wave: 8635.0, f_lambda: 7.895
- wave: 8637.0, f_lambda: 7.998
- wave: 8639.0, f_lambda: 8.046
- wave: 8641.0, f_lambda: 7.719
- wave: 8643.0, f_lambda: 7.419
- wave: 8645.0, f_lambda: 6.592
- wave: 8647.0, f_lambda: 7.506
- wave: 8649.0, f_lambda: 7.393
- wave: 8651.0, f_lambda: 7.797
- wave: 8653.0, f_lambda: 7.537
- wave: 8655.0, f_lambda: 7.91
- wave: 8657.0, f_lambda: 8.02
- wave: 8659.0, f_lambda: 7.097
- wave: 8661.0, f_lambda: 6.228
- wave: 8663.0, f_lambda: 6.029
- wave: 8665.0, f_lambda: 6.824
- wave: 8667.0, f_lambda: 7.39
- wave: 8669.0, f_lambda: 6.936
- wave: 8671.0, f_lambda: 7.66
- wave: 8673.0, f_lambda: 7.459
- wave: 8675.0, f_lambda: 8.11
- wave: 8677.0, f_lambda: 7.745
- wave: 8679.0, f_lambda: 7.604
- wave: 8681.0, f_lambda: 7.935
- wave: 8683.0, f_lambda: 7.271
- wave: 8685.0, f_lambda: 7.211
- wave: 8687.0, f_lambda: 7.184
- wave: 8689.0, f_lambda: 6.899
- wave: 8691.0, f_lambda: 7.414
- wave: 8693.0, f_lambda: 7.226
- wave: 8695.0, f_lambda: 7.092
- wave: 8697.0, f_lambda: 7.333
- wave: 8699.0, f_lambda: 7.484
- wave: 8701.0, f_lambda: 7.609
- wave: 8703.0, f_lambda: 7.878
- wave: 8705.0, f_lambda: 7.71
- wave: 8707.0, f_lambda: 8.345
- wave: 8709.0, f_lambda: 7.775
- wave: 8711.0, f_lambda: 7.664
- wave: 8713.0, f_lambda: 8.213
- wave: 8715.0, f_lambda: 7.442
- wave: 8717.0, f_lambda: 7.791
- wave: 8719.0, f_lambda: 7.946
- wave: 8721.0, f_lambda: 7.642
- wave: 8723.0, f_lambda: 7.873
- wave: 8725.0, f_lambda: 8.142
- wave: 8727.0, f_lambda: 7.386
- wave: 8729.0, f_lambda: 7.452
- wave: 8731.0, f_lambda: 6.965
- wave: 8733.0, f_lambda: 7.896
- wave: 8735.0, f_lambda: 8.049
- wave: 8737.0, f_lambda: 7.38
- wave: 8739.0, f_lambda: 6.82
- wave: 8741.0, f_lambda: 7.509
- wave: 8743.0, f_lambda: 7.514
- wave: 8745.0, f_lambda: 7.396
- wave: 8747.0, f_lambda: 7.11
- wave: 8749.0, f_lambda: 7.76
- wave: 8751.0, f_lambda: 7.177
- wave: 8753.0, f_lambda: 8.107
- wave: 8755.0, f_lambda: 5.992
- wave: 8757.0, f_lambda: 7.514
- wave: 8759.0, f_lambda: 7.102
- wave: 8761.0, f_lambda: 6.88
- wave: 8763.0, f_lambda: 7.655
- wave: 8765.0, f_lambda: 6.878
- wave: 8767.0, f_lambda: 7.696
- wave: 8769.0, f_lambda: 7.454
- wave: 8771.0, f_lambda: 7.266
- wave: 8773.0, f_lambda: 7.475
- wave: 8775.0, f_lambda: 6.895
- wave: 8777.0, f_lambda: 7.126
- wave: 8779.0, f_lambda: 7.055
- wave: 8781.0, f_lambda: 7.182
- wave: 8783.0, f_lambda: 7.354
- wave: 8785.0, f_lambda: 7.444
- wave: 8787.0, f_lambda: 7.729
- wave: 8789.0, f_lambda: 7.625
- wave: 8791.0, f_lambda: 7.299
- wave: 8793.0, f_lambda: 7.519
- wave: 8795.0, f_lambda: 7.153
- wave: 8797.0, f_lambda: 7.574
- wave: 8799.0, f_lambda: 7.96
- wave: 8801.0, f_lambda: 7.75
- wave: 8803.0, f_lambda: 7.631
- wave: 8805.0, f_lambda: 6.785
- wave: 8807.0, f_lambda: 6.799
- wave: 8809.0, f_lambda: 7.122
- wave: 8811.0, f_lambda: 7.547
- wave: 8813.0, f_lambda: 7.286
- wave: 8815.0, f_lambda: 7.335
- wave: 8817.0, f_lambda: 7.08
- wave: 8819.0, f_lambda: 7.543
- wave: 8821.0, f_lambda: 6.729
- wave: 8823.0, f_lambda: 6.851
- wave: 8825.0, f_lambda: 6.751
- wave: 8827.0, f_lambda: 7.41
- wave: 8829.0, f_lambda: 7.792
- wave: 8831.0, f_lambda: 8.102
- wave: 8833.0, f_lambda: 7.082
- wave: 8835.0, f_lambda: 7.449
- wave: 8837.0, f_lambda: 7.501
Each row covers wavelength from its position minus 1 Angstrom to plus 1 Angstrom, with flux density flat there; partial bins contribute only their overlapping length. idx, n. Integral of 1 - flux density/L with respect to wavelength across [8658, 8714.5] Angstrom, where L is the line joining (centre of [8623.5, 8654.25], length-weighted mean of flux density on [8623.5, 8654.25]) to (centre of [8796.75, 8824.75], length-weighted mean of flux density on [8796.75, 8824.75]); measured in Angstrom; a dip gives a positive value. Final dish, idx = 1.91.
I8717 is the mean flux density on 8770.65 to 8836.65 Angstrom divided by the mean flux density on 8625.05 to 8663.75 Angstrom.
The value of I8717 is 1.0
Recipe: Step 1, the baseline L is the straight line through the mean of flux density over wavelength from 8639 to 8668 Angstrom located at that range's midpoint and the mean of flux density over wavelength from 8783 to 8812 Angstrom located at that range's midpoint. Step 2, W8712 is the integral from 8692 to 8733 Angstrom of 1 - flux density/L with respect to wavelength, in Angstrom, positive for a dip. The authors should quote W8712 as -1.8 Angstrom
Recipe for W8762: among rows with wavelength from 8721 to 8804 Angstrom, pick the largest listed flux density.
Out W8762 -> 8.142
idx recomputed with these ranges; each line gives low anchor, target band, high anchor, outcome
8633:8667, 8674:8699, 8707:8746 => 0.30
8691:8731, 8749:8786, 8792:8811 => 1.15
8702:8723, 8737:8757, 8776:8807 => 0.95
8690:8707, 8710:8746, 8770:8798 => -0.77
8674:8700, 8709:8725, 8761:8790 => -0.92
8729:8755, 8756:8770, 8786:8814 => 0.20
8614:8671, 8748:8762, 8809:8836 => 0.34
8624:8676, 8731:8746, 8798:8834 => -0.08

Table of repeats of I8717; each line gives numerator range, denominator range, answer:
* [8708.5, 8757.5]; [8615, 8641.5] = 0.95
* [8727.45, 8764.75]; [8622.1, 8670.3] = 0.97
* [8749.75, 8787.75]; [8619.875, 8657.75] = 0.93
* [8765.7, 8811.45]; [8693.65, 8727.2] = 0.95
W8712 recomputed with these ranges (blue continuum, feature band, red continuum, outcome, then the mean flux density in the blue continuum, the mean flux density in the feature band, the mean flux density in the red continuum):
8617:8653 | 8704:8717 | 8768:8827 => -0.5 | 7.78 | 7.85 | 7.29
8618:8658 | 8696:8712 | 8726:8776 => -0.4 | 7.8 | 7.72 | 7.33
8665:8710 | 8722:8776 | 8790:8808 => 0.4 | 7.5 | 7.38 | 7.39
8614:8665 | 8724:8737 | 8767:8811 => -0.3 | 7.61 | 7.63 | 7.36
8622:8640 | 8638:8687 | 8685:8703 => 2.1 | 8.14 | 7.39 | 7.31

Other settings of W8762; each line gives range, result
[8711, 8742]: 8.213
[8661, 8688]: 8.11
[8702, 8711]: 8.345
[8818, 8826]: 7.543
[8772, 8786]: 7.475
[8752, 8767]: 8.107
